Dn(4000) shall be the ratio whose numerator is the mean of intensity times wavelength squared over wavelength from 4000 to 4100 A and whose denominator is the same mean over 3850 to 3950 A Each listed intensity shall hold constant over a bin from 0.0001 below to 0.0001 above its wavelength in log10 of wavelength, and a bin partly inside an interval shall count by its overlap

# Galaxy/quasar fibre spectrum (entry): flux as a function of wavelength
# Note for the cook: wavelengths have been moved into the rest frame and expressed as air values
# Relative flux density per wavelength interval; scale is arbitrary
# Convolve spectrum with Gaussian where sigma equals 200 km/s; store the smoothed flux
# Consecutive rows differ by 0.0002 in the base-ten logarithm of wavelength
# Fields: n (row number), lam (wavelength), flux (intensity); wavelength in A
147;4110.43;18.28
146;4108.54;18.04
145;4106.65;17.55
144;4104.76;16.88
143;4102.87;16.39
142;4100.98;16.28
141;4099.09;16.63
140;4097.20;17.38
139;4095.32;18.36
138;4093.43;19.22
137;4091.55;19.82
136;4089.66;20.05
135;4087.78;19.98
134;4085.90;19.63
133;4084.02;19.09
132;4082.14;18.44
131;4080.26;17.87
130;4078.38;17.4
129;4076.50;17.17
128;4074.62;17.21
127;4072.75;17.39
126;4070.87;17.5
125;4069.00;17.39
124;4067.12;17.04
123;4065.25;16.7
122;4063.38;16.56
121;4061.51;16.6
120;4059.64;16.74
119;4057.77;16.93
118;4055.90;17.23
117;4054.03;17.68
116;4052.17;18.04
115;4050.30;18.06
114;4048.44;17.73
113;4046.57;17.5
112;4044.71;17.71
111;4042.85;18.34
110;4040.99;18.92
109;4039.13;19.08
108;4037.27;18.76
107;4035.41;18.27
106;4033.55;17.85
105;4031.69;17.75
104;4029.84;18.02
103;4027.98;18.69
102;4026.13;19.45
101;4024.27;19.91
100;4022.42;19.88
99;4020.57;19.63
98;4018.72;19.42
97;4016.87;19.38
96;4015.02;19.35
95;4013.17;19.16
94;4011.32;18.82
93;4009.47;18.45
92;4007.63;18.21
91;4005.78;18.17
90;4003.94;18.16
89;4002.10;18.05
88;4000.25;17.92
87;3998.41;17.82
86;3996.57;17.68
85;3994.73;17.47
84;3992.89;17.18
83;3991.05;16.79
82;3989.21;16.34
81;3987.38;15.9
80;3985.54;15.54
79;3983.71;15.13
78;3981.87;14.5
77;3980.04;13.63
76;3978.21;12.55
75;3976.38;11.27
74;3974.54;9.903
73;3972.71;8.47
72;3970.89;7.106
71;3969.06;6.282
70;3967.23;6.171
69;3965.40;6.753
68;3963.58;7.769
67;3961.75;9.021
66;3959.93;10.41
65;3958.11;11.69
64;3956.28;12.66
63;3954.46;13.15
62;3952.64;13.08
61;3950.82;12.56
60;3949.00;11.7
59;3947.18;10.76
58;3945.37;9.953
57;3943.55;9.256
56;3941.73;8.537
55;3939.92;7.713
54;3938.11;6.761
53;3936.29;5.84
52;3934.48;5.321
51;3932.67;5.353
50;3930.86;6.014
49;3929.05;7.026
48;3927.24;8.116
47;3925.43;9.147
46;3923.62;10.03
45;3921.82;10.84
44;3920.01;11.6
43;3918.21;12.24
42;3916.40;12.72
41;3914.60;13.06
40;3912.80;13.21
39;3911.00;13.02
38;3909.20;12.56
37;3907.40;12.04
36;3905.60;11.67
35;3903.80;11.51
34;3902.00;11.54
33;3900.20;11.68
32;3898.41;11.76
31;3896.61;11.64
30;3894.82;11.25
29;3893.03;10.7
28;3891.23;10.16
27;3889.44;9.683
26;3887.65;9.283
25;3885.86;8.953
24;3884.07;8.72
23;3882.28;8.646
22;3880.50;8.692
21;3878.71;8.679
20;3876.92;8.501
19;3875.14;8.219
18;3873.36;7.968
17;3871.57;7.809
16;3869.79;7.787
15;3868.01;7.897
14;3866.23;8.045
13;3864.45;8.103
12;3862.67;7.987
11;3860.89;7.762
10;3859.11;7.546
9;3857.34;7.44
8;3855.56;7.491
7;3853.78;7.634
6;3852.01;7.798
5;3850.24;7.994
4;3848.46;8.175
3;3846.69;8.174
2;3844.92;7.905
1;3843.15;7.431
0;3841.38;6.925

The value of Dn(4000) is 2.1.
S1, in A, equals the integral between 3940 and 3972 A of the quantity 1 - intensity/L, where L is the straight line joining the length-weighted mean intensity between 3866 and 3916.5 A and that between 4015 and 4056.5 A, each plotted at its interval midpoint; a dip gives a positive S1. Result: 9.5 A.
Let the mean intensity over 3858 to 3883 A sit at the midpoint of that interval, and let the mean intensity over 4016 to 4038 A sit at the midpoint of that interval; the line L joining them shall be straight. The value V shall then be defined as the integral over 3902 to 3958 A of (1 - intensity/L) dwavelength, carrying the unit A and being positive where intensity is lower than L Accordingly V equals 8.19 A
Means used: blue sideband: 8.11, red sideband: 18.9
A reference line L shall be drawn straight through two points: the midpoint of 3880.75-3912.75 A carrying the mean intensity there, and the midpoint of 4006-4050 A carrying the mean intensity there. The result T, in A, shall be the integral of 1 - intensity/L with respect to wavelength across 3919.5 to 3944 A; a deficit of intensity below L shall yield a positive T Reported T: 9.5 A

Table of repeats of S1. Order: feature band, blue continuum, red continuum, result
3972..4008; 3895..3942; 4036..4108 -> -4.7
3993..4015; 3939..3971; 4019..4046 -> -3.9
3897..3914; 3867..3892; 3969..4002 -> -3.5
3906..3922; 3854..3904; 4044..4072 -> -2.6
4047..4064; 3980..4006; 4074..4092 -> 0.7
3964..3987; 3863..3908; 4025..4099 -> 5.5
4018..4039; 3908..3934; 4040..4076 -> -4.0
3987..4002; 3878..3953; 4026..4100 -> -3.1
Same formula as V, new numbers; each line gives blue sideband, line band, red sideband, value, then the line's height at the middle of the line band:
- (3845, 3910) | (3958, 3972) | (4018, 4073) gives 5.91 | 13.8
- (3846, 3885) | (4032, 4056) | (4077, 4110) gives -3.24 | 16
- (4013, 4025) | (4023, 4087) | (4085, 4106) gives 3.43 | 18.9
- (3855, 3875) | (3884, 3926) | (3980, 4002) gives -2.85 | 10.6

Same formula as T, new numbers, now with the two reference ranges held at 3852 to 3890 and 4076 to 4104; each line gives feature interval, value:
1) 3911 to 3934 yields 1.1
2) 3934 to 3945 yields 3.8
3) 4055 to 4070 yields 0.1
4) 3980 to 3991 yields -1.6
